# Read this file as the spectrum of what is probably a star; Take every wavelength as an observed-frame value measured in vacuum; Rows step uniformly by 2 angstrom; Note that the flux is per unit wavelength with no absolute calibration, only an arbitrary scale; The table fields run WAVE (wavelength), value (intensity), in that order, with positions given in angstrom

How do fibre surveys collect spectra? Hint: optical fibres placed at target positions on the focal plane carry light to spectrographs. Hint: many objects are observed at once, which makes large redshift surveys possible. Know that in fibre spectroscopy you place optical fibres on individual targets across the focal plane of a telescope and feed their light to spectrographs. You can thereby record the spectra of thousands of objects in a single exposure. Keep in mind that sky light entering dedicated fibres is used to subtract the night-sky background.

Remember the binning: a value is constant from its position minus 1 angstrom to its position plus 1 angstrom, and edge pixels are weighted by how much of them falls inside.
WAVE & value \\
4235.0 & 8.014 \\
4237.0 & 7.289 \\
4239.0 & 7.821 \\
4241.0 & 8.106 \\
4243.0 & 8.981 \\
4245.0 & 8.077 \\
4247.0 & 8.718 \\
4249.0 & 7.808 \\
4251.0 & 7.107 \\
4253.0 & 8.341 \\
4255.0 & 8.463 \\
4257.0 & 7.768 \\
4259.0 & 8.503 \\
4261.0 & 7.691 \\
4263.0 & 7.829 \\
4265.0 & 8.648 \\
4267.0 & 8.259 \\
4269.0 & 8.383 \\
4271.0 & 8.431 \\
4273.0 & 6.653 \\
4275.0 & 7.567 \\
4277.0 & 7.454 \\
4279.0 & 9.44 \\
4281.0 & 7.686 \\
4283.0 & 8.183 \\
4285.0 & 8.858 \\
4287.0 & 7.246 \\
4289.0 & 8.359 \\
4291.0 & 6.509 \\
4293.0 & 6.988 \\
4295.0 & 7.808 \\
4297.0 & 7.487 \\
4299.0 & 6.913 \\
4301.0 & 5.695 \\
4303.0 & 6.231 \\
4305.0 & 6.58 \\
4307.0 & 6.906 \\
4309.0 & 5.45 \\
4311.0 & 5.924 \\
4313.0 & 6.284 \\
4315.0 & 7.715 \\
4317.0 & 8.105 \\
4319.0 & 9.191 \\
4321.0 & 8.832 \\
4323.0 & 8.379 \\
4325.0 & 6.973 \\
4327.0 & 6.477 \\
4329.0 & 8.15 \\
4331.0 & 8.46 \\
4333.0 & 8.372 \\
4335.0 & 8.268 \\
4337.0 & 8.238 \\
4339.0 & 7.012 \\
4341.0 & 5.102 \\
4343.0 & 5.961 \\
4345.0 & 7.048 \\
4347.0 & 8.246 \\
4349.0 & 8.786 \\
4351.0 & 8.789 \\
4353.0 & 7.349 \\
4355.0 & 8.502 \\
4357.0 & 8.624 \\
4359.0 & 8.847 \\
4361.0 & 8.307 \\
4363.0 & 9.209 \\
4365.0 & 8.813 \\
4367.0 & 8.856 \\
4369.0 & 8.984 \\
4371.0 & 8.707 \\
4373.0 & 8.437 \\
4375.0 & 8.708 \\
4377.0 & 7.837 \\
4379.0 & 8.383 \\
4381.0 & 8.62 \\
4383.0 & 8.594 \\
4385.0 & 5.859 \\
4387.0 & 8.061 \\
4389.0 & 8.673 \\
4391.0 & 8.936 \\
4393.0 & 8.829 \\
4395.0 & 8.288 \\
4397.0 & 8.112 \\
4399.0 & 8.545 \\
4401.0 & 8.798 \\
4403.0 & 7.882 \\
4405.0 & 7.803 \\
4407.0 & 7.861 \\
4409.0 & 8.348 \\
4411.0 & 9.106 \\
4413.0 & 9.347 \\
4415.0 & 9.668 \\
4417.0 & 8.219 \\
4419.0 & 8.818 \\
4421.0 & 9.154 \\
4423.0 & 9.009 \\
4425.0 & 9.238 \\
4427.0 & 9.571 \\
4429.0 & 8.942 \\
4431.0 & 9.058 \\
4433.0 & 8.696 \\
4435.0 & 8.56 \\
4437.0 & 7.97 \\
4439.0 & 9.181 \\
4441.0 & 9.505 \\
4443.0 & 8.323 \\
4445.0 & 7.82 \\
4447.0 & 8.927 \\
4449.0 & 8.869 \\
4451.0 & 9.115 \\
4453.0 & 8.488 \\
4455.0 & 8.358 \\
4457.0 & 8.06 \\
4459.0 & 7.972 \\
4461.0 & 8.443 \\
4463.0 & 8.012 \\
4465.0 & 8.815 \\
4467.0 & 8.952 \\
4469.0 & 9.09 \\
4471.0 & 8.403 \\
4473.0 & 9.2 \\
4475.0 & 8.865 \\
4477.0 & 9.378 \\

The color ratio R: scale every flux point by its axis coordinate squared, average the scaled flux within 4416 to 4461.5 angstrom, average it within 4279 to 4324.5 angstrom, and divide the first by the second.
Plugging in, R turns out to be 1.26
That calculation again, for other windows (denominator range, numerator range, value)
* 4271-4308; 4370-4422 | 1.20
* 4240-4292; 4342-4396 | 1.08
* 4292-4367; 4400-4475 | 1.20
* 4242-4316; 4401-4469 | 1.23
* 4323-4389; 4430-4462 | 1.11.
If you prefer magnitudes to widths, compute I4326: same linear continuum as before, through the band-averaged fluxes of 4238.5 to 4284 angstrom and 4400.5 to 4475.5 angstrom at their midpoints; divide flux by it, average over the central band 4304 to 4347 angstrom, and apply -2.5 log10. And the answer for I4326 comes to 0.14 mag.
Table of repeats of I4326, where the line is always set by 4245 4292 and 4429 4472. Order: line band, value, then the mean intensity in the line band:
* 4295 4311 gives 0.24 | 6.52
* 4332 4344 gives 0.15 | 7.16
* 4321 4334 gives 0.04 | 7.88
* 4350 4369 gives -0.04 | 8.61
